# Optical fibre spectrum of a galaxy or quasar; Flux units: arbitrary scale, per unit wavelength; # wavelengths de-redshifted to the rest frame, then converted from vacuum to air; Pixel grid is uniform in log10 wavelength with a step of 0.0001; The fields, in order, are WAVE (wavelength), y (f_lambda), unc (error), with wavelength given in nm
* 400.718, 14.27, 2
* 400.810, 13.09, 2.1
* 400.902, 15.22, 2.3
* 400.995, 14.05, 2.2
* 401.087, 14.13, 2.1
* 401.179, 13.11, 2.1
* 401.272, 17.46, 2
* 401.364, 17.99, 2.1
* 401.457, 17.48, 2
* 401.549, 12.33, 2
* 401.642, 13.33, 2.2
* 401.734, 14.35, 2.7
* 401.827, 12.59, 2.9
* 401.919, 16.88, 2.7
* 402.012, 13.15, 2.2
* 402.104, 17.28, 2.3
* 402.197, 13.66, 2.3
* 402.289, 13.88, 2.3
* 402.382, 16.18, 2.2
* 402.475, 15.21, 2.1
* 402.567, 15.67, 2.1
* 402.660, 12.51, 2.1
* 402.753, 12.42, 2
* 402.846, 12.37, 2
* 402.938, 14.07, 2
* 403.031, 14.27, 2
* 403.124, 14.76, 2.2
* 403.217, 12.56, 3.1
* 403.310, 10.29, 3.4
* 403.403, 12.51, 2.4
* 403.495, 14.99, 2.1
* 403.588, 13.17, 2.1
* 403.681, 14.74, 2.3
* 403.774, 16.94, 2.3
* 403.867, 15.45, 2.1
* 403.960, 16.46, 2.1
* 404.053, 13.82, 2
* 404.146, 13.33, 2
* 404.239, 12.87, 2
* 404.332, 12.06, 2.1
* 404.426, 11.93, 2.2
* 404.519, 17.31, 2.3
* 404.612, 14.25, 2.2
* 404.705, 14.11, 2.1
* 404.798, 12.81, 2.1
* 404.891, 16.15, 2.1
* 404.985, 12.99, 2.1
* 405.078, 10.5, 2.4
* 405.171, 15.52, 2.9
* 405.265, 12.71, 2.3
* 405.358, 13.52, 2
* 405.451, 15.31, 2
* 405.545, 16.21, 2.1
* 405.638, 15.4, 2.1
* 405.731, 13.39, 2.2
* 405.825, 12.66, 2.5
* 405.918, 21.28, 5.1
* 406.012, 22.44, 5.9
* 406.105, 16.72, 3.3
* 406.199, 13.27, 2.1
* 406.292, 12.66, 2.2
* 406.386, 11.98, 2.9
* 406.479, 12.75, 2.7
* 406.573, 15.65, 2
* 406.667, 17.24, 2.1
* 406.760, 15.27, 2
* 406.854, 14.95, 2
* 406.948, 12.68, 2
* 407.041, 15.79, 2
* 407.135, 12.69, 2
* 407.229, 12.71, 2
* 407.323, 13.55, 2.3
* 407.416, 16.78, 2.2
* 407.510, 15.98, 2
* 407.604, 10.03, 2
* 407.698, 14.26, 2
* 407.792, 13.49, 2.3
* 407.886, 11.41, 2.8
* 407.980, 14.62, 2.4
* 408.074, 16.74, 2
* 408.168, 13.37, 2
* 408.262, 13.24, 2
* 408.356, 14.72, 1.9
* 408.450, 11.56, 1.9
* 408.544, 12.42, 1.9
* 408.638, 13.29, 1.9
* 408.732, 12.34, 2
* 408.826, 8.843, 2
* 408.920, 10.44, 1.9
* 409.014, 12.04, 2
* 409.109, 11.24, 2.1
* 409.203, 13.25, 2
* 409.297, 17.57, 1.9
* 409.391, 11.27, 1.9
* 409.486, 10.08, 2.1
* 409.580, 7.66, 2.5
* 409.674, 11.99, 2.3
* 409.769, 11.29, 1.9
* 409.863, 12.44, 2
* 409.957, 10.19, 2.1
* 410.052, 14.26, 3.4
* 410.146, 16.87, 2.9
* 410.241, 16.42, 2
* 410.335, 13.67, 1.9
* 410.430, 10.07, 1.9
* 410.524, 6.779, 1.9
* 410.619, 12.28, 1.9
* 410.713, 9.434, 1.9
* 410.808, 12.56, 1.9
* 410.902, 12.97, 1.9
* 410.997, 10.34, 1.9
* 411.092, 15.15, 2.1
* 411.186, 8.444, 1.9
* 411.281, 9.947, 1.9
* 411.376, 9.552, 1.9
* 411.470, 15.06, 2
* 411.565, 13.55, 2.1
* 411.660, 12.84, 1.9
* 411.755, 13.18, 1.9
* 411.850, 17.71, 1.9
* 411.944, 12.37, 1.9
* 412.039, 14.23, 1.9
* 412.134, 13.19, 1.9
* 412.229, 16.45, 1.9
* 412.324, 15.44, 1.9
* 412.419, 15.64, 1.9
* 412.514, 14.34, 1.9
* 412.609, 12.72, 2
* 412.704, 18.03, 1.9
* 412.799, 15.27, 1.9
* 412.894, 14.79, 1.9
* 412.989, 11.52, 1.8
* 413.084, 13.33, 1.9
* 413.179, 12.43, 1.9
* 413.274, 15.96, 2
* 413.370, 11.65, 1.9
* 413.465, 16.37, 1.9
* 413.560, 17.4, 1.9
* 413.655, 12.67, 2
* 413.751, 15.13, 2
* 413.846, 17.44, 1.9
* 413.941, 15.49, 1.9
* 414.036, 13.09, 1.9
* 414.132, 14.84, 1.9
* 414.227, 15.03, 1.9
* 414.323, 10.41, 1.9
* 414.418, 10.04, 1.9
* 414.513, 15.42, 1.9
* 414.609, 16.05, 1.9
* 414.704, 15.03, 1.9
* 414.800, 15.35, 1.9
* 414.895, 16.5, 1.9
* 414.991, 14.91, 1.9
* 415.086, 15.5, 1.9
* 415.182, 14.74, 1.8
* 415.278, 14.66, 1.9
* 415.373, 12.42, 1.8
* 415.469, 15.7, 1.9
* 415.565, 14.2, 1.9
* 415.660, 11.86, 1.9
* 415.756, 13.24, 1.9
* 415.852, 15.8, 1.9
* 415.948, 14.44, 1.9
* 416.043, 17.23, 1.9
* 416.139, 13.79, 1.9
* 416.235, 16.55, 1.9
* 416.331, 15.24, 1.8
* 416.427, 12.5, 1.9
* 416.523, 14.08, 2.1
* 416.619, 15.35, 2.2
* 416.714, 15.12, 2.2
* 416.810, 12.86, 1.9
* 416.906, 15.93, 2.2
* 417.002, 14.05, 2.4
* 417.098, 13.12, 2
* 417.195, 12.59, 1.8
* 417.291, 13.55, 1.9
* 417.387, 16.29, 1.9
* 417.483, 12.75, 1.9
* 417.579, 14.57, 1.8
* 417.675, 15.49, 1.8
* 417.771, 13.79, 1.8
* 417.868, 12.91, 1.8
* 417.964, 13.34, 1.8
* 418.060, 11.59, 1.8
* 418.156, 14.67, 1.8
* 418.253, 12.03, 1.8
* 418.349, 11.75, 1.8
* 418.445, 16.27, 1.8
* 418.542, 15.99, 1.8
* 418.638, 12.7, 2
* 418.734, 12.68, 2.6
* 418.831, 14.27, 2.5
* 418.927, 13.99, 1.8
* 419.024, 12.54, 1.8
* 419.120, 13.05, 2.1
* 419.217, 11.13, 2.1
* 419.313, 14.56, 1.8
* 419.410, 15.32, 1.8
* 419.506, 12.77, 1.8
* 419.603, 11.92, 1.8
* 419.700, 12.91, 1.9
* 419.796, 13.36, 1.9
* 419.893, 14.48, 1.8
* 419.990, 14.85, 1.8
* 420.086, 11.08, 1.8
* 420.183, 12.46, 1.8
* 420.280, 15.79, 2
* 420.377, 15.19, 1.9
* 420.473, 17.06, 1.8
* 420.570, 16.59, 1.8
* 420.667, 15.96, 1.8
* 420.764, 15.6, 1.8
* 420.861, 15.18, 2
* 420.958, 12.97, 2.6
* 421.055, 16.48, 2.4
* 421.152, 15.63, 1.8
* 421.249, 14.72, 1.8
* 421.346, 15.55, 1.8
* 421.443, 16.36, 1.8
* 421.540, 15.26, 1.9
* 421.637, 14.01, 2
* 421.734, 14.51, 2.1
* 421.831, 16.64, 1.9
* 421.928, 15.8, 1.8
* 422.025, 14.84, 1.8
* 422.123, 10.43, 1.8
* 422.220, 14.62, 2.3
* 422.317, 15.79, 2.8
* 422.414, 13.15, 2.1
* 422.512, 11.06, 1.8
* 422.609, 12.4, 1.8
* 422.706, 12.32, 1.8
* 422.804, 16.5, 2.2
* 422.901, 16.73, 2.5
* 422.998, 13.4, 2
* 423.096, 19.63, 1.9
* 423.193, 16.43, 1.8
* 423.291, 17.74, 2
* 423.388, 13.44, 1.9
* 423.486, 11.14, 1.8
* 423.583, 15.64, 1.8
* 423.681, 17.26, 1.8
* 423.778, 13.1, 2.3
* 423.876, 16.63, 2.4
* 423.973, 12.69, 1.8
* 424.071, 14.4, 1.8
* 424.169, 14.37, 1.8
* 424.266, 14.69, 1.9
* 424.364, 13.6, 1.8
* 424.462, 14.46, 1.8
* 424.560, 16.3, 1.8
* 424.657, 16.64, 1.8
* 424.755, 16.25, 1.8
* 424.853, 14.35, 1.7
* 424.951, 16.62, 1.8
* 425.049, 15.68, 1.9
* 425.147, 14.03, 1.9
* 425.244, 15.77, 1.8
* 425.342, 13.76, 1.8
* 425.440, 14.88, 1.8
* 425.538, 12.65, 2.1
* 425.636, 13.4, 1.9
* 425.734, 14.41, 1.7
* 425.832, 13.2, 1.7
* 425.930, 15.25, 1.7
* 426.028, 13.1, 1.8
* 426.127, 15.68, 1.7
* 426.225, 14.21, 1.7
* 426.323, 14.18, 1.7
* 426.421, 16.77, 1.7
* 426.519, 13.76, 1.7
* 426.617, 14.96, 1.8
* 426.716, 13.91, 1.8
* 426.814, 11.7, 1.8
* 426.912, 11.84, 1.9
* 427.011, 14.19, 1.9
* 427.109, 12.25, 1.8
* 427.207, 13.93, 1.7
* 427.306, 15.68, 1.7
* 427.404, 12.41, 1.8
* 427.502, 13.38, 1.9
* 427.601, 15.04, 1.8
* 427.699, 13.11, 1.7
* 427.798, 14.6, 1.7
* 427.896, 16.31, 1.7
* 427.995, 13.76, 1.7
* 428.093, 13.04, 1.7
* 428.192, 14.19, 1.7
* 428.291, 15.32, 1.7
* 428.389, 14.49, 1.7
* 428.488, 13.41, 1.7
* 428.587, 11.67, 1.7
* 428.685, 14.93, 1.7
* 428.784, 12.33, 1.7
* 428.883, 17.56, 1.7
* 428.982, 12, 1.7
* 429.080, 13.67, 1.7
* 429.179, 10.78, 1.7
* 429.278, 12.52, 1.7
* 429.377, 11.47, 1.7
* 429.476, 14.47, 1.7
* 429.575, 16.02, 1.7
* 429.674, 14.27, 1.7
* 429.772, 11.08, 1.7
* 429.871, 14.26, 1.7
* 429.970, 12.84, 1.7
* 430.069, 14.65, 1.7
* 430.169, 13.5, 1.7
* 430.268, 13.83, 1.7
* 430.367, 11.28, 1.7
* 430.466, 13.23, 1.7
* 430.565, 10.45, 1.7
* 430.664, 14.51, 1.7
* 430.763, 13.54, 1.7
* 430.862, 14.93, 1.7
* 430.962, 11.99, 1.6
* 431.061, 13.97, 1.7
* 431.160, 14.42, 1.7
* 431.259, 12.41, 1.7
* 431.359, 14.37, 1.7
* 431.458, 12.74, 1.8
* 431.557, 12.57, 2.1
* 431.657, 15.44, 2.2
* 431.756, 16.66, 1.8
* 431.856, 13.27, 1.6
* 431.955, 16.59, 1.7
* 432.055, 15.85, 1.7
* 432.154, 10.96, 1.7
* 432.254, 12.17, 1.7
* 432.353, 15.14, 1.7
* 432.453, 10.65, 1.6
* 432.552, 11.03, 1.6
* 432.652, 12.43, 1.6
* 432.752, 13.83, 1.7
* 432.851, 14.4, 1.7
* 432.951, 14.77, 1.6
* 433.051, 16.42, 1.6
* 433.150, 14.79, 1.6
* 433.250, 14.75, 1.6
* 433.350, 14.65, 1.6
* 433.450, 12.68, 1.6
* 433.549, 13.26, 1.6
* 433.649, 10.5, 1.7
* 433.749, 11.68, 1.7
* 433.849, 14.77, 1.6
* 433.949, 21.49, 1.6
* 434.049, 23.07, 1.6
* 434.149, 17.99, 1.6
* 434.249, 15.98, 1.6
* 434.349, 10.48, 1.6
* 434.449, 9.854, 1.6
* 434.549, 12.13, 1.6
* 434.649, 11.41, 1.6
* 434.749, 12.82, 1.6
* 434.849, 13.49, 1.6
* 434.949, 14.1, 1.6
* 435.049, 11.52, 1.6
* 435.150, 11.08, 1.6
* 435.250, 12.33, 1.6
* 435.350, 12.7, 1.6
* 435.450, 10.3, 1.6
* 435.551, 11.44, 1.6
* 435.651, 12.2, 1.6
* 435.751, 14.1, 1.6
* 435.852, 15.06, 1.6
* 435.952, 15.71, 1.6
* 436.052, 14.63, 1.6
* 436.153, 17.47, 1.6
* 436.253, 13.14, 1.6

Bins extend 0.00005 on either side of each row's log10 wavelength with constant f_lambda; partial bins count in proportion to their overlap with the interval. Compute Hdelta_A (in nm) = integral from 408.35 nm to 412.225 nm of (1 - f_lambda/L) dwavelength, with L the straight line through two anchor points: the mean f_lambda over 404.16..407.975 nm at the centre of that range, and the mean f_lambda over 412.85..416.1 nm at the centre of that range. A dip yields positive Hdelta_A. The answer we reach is 0.559 nm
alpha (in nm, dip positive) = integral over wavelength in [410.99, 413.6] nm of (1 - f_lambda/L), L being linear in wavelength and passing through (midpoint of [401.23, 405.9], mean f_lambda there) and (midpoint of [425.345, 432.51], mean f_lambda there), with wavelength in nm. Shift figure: 0.04 nm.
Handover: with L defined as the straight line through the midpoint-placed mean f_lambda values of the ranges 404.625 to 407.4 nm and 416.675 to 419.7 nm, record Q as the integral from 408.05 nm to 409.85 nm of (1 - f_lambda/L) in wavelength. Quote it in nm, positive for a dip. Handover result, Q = 0.269 nm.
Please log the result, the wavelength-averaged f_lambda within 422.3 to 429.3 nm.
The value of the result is 14.3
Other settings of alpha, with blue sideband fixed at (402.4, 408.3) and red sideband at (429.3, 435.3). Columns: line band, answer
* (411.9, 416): -0.11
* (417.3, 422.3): -0.10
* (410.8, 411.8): 0.14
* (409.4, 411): 0.27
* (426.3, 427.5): 0.00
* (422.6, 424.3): -0.14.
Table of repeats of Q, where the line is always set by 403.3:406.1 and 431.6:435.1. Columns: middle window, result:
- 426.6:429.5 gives 0.107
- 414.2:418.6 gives 0.042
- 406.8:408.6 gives 0.099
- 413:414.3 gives -0.008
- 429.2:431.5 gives 0.127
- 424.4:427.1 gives -0.057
